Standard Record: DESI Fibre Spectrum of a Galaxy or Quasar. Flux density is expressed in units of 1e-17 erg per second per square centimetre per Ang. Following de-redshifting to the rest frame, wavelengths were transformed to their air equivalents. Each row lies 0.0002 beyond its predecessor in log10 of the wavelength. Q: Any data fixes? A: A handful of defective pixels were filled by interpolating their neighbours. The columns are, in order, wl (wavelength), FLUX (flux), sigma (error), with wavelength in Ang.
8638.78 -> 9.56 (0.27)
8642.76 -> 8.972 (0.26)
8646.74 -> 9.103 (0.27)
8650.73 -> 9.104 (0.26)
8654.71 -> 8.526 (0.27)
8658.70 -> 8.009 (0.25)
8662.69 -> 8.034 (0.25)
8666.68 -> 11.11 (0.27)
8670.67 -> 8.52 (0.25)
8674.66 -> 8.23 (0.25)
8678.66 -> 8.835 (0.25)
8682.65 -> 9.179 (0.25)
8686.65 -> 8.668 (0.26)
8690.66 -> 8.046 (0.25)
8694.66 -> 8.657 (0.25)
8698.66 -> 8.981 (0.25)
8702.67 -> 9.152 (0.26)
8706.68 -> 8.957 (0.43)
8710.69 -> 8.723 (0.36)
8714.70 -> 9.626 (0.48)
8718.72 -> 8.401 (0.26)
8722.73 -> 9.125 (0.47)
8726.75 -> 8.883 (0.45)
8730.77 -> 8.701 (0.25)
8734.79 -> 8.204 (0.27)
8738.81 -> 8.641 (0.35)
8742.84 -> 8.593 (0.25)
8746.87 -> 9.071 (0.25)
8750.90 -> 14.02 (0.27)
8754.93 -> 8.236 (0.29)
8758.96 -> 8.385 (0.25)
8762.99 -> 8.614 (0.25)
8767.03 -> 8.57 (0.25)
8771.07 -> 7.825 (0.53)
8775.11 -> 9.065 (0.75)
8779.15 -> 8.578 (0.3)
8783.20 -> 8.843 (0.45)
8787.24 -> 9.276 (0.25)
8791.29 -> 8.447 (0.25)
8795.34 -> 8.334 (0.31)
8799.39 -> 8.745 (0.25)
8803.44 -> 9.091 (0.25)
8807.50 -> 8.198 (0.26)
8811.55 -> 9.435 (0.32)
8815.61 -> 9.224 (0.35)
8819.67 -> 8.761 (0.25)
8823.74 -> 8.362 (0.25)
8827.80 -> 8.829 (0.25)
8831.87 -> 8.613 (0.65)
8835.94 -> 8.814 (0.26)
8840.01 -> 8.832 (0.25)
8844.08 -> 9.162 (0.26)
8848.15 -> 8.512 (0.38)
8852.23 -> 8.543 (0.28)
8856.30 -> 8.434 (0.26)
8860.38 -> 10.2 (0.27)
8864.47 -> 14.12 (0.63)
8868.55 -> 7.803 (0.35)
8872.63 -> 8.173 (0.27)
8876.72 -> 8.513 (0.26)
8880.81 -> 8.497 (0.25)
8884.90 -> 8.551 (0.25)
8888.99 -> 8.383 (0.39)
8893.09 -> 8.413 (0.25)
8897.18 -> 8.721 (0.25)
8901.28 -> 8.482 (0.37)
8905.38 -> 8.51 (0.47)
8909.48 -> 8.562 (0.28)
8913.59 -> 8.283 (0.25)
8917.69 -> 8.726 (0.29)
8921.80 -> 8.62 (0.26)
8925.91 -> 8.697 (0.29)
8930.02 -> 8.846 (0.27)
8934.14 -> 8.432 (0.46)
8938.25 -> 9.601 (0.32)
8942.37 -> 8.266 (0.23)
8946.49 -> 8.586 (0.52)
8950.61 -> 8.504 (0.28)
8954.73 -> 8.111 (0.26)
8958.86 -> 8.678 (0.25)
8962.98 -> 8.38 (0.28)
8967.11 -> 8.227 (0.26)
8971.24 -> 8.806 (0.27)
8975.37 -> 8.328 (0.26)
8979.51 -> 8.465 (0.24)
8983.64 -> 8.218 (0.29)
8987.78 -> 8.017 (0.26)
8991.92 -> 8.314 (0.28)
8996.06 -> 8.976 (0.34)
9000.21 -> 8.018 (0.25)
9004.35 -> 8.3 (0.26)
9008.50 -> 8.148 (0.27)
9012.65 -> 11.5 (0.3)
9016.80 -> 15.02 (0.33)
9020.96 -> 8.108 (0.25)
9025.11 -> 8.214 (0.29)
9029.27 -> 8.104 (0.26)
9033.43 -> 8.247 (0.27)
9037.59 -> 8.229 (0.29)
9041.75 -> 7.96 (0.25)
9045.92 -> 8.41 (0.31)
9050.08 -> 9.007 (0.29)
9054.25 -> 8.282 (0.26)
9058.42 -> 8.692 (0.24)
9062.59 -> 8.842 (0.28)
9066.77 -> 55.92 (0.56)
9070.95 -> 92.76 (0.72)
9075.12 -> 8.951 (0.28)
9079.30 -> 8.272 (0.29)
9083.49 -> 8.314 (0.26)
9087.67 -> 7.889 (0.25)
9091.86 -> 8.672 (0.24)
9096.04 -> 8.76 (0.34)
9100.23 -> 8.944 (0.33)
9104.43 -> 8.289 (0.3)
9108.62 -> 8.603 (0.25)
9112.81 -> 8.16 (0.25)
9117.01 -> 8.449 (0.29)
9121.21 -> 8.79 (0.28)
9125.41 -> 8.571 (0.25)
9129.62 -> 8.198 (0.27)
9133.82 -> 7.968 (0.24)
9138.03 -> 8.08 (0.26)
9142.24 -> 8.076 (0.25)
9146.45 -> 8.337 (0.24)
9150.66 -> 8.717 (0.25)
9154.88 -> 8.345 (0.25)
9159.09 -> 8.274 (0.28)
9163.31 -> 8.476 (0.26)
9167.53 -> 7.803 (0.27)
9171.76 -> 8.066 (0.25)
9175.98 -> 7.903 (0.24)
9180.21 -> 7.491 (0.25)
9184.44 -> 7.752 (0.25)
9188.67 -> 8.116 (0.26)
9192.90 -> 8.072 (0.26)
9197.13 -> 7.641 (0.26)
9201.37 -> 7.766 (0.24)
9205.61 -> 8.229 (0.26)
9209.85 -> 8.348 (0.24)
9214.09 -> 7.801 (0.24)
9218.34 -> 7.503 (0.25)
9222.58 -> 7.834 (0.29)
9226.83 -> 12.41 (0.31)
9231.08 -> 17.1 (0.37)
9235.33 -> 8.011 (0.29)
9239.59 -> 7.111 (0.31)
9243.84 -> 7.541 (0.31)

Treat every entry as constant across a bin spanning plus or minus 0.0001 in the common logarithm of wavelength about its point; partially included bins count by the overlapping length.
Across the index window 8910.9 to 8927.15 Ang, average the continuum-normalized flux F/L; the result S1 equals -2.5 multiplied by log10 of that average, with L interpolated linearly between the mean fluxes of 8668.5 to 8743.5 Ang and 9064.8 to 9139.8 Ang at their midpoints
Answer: 0.41 mag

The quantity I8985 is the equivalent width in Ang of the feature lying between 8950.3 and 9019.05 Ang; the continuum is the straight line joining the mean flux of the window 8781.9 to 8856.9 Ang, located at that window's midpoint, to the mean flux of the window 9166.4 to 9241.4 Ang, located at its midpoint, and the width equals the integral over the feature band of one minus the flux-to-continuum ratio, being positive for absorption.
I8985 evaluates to -1.9 Ang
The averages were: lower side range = 8.77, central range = 8.95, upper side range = 8.63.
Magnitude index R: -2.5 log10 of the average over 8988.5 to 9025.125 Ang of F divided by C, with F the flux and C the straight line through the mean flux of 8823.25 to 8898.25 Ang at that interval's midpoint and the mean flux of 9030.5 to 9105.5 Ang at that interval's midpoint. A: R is 0.42 mag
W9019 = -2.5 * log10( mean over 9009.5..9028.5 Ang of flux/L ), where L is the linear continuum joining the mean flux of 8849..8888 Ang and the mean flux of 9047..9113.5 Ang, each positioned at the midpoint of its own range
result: 0.37 mag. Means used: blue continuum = 9.16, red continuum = 16.8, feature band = 10.4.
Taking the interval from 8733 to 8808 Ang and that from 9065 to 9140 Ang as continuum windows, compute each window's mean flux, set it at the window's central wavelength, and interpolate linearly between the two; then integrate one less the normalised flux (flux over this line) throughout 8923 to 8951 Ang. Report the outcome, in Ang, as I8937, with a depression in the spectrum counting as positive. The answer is 8.1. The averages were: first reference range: 8.9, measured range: 8.71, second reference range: 15.6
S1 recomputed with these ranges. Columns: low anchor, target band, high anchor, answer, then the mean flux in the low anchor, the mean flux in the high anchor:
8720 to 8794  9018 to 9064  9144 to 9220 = -0.020 mag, 8.94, 8.04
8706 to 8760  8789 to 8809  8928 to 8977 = 0.047 mag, 9.13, 8.57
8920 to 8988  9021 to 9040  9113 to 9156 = 0.034 mag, 8.53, 8.34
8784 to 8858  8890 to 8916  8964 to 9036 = 0.040 mag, 8.76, 8.87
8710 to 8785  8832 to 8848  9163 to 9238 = 0.006 mag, 8.96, 8.68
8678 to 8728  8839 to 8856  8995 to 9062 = 0.021 mag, 8.87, 8.95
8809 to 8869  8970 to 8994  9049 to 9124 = 0.486 mag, 9.2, 15.9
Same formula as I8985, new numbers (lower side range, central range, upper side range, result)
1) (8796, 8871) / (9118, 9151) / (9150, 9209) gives -0.6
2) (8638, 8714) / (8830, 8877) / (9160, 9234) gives -1.9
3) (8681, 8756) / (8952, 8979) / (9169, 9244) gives 1.2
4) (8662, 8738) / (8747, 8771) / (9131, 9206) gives -1.7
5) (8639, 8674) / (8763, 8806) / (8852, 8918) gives 1.1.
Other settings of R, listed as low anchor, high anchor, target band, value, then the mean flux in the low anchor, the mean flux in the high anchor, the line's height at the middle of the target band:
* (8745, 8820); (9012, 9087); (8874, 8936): 0.39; 8.99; 16.2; 12.3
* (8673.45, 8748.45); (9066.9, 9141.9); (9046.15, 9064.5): 0.49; 8.78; 14.4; 13.7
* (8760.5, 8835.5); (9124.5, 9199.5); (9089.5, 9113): -0.05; 8.71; 8.1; 8.2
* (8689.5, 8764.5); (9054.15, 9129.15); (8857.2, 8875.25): 0.17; 9.02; 15.9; 11.6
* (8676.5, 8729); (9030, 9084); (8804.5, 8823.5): 0.32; 8.86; 18.7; 11.9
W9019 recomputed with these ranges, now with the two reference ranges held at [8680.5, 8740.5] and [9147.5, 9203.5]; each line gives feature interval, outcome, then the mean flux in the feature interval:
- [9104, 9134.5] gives -0.04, 8.4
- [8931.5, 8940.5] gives -0.07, 8.99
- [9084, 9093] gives -0.01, 8.25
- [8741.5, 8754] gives -0.20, 10.5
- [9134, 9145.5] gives 0.00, 8.08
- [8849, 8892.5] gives -0.07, 9.08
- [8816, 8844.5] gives -0.02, 8.77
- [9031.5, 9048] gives 0.01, 8.21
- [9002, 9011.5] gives -0.03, 8.54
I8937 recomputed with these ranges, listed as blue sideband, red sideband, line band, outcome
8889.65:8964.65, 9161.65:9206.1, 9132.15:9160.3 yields -0.86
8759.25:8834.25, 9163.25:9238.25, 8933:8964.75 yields 0.43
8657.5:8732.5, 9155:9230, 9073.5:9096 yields 0.01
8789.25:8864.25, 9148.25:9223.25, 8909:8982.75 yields 0.63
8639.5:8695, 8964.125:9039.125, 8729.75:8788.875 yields -1.08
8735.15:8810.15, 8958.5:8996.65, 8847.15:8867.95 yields -2.84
